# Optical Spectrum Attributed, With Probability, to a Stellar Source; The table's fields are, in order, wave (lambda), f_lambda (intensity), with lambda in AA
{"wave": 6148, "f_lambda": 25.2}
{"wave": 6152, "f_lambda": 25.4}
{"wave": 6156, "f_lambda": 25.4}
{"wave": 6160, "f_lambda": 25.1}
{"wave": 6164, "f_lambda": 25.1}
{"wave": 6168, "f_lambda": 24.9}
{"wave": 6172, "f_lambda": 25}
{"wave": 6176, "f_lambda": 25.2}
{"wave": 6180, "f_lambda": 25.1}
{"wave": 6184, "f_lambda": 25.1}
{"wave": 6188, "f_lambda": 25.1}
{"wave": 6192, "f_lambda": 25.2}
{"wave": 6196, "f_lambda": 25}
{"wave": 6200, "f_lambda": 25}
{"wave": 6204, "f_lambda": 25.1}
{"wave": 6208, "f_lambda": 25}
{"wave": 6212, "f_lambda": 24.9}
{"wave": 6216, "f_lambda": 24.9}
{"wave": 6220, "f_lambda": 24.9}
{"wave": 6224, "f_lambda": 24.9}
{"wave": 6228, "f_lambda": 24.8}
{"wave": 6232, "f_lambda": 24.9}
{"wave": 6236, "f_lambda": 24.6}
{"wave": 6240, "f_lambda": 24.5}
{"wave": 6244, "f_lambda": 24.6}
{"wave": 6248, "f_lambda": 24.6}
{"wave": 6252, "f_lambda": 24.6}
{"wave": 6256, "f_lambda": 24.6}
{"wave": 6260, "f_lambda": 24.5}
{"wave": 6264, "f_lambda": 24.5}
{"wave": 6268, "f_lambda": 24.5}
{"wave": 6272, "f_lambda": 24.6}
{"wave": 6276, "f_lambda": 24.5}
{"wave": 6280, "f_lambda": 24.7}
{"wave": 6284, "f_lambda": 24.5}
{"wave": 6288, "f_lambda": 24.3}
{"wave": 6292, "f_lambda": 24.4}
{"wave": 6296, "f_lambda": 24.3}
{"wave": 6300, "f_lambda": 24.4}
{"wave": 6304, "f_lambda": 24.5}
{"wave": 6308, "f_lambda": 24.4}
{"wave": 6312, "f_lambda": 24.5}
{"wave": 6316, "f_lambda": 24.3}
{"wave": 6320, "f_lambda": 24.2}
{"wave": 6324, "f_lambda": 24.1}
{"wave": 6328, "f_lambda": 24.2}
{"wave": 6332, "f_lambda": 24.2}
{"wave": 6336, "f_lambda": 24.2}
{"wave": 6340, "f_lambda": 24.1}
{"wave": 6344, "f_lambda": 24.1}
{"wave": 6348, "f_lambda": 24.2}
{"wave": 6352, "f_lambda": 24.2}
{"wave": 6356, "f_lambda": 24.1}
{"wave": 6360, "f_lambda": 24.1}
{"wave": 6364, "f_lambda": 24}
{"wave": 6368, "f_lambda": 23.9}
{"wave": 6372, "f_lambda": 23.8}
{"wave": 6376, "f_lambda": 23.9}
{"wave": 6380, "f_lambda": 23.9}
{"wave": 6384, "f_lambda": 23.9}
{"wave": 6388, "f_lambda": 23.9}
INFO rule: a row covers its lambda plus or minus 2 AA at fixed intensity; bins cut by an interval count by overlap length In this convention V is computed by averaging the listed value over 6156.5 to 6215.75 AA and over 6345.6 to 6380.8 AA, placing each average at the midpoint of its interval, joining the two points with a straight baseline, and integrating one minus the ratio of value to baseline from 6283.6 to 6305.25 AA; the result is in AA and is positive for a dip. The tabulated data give 0.0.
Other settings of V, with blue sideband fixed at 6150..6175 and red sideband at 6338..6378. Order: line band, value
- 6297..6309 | 0.0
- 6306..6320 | 0.0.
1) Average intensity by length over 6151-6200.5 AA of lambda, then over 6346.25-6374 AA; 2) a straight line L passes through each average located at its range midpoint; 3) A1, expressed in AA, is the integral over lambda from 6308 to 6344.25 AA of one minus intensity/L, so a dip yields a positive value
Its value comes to 0.0 AA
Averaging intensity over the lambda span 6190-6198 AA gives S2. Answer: 25.1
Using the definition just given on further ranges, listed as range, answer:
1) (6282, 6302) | 24.4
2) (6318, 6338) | 24.2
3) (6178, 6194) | 25.1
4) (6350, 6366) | 24.1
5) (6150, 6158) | 25.4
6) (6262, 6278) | 24.5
